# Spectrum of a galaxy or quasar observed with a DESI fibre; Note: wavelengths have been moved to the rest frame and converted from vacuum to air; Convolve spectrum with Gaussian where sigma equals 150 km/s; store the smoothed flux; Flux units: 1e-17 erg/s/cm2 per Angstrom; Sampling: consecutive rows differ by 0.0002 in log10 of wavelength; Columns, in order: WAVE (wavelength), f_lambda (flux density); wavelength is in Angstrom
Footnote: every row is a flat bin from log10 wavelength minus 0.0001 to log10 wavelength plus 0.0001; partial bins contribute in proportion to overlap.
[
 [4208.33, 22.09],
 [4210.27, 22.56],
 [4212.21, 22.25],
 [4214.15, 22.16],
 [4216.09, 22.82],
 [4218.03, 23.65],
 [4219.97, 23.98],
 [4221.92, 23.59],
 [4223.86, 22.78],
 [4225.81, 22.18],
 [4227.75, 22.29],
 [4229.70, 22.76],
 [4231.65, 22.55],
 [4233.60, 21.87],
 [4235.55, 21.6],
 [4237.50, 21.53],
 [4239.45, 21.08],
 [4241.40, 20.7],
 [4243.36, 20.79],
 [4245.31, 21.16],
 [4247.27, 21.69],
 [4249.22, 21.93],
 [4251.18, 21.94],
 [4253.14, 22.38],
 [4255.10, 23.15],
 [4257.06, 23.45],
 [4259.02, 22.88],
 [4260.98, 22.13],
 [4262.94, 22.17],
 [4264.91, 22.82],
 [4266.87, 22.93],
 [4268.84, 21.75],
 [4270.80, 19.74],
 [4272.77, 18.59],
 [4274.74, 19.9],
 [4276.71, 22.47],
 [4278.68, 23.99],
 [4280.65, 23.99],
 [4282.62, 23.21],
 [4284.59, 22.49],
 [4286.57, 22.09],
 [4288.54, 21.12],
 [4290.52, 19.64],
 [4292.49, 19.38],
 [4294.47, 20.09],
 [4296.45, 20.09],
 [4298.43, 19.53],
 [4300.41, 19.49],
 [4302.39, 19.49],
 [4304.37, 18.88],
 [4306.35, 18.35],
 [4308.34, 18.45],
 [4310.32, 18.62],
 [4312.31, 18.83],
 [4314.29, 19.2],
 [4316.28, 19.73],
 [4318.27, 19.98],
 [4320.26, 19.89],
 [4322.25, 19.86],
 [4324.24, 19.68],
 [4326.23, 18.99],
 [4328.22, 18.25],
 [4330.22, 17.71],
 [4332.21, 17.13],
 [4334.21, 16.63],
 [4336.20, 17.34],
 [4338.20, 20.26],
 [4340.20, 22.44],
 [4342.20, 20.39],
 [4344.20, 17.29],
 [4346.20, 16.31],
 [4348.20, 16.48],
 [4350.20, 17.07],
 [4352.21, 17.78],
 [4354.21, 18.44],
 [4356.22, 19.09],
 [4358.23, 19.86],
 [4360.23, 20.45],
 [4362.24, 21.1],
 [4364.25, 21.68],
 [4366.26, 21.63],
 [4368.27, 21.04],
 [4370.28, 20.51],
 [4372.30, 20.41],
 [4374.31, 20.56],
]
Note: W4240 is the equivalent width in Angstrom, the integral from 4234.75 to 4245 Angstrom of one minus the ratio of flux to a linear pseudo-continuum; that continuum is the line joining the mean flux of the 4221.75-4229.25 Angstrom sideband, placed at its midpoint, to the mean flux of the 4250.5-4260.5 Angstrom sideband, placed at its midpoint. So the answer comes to 0.7 Angstrom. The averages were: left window 22.6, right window 22.8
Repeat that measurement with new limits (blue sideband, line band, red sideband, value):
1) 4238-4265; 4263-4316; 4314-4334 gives -0.50 Angstrom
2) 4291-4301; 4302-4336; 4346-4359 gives 0.42 Angstrom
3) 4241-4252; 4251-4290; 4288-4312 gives -3.15 Angstrom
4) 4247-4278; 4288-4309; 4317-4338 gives 0.63 Angstrom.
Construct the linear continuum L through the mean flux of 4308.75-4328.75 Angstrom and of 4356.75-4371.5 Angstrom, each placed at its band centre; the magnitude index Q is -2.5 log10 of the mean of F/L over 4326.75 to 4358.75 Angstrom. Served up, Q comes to 0.10 mag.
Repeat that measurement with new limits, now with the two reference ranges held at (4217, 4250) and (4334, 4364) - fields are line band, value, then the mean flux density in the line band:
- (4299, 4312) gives 0.07 mag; 18.9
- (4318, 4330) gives 0.02 mag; 19.3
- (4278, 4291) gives -0.09 mag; 22.4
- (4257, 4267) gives -0.07 mag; 22.7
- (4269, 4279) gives 0.01 mag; 20.8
